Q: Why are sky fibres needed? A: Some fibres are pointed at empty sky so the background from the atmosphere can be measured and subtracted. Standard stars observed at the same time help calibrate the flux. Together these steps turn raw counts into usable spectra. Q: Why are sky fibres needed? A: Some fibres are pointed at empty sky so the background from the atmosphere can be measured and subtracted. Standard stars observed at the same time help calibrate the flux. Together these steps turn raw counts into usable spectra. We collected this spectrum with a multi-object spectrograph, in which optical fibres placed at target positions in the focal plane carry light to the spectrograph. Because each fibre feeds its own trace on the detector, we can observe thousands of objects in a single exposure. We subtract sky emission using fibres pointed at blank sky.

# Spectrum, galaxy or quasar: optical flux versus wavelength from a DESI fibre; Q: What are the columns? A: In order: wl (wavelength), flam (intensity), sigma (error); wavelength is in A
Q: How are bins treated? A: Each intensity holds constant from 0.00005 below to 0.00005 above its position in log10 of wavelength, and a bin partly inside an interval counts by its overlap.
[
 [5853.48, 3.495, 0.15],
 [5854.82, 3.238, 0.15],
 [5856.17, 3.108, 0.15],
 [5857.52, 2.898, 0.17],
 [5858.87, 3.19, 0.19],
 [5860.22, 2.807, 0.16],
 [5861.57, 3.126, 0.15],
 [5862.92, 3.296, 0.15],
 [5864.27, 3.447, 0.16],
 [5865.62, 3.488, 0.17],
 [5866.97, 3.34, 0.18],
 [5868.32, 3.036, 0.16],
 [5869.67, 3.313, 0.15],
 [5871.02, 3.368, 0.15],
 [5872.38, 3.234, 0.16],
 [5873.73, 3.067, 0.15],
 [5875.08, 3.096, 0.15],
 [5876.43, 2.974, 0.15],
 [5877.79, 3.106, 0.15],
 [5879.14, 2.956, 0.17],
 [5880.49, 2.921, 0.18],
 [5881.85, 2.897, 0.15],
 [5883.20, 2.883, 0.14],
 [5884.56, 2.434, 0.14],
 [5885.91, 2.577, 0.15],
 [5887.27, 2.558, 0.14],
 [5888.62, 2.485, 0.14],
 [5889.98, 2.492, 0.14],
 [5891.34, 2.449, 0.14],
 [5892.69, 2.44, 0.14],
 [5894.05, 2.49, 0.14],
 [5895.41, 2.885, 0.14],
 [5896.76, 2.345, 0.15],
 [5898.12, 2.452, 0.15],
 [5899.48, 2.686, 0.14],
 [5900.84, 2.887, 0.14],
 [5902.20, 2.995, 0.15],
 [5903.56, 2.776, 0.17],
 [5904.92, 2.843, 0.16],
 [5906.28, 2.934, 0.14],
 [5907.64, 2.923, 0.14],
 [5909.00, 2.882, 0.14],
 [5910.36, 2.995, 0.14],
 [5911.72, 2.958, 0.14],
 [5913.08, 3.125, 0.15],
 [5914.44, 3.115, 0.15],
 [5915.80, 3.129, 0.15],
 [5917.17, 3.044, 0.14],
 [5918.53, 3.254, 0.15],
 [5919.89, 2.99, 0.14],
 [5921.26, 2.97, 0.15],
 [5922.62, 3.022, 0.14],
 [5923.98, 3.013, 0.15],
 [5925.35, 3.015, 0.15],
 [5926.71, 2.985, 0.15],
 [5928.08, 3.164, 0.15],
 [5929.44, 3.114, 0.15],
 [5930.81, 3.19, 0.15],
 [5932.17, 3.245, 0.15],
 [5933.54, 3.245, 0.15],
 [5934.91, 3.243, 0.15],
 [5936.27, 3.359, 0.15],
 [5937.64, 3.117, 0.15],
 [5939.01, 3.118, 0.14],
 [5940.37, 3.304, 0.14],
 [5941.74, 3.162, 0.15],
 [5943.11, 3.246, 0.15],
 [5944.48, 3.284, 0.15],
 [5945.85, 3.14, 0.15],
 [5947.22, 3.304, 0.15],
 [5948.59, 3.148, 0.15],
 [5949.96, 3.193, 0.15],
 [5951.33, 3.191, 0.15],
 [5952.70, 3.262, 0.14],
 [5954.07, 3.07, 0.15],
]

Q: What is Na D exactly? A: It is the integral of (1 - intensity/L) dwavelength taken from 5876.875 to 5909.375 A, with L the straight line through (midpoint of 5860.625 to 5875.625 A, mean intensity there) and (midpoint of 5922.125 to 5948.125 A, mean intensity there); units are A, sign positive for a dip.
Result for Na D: 5.0 A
